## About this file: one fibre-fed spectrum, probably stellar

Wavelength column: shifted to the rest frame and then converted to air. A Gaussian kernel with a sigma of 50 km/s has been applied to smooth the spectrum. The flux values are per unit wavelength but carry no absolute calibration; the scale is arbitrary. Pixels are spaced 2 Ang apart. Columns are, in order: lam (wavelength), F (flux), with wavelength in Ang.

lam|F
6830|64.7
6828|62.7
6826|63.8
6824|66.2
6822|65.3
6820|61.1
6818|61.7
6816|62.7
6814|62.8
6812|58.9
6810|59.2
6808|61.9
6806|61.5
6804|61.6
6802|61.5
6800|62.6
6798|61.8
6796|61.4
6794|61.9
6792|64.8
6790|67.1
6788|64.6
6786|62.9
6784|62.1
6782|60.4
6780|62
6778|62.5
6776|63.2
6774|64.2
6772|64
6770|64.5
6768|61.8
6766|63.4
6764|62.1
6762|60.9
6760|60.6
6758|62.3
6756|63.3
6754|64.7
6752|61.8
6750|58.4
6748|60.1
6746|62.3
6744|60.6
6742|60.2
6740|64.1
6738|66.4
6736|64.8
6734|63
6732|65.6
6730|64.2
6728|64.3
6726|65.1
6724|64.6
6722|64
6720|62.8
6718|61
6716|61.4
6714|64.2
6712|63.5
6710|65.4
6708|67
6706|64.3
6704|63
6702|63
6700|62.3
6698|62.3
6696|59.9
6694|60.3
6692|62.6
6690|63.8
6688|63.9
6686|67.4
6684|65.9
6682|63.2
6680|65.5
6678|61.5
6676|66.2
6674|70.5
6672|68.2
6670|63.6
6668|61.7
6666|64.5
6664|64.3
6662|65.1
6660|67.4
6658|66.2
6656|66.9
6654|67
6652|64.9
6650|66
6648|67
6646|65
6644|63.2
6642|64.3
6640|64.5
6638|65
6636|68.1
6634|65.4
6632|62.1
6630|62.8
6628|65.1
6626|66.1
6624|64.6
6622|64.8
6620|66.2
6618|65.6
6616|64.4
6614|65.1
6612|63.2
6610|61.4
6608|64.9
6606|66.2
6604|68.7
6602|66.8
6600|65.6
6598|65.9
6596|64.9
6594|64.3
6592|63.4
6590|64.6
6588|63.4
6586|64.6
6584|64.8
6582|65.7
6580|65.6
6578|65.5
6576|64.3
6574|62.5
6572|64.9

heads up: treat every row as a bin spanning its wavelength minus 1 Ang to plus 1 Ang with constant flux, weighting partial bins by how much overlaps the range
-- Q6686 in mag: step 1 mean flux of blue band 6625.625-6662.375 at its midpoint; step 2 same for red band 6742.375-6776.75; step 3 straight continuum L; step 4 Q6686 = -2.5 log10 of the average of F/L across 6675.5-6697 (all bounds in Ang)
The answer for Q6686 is 0.01 mag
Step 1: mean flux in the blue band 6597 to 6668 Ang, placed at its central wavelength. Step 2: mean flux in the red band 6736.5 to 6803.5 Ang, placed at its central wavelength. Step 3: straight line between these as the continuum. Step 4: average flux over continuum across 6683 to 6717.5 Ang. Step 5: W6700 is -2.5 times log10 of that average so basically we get 0.01 mag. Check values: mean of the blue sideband 65.2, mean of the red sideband 62.6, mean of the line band 63.5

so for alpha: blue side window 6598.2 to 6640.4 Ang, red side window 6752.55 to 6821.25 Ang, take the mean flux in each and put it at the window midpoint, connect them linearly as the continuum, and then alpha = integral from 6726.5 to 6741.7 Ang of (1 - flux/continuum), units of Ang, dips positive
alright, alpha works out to -0.3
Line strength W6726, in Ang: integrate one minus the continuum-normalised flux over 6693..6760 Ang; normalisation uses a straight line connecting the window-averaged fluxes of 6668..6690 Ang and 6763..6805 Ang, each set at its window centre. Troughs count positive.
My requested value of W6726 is 1.27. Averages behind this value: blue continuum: 65.3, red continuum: 62.9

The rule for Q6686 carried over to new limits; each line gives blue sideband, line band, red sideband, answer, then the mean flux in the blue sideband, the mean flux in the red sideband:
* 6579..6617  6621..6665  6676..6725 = -0.02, 64.9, 63.5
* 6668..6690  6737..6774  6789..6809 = 0.02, 65.3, 62.6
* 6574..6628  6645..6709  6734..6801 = -0.01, 65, 62.7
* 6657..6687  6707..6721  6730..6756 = 0.00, 65.4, 62.8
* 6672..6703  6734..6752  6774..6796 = 0.02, 64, 63.1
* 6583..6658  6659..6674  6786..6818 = -0.02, 65.1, 62.3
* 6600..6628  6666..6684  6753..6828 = -0.01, 65.2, 62.6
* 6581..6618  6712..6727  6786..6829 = 0.00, 64.9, 62.6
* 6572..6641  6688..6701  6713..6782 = 0.03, 64.9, 62.9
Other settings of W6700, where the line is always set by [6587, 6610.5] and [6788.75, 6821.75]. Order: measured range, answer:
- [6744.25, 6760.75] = 0.021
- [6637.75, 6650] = -0.008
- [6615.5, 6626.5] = -0.009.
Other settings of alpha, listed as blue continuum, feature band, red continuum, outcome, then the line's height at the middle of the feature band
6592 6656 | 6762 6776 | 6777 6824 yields -0.07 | 62.9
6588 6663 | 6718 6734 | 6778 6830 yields -0.10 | 63.7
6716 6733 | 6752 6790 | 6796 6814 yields -0.32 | 62.3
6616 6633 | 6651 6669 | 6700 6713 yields -0.24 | 64.5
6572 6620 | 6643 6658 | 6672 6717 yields -0.31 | 64.4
